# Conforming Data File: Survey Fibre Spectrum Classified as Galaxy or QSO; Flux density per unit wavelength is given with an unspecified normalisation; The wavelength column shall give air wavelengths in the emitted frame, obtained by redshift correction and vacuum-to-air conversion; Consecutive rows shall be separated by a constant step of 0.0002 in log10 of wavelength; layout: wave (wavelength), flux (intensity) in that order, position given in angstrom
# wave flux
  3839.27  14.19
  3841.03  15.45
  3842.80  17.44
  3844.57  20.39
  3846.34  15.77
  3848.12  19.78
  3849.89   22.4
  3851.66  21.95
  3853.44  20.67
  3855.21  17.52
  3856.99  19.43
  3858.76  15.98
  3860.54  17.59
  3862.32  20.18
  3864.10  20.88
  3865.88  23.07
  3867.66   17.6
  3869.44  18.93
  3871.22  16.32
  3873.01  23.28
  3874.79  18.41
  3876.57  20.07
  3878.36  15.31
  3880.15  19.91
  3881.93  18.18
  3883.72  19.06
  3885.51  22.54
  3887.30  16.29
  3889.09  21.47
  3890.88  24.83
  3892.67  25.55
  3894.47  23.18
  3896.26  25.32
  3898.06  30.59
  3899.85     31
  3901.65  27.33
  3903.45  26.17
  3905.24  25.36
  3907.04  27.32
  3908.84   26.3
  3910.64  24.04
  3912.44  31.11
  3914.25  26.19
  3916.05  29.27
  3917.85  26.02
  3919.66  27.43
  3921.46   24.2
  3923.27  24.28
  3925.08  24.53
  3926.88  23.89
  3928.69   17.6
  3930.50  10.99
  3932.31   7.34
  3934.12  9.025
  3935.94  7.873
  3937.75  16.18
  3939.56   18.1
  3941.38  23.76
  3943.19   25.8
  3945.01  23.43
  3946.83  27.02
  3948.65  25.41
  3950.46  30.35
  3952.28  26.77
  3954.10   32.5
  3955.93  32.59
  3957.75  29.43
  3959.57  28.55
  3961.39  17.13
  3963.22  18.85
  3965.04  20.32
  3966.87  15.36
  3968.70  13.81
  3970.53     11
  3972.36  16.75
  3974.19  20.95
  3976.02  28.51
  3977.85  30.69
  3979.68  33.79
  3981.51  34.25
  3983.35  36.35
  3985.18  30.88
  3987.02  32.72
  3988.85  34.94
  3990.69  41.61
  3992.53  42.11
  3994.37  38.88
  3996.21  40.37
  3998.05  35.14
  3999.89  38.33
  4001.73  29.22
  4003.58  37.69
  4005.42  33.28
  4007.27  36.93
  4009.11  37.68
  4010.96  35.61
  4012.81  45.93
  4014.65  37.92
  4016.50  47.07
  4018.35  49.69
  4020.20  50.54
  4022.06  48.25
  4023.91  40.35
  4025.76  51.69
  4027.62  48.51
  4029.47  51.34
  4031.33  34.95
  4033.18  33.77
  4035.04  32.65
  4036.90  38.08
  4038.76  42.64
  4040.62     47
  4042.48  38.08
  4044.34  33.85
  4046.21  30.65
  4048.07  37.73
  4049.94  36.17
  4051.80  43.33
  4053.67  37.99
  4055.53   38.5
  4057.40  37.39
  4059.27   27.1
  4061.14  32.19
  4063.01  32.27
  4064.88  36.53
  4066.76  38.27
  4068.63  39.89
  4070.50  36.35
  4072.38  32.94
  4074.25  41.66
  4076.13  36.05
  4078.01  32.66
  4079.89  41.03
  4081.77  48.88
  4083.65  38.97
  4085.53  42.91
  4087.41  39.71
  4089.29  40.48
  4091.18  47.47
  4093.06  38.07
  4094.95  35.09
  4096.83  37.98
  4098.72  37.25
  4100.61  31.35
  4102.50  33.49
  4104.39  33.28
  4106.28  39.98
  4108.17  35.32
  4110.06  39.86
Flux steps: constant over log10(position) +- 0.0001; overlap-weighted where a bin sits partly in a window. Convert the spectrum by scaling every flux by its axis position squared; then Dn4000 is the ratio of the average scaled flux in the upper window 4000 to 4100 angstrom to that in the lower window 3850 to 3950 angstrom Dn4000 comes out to 1.9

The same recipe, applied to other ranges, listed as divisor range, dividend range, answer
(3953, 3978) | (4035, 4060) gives 1.74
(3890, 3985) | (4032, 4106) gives 1.67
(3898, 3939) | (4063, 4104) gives 1.84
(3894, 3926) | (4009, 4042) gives 1.71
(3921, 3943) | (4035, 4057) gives 2.32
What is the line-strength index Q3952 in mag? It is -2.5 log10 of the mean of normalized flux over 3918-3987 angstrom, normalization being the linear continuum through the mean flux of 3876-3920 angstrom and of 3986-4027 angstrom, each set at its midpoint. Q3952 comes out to 0.37 mag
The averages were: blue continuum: 24.4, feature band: 23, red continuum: 40.3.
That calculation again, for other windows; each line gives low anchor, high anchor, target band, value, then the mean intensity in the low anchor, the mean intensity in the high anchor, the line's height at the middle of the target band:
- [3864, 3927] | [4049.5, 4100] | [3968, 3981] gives 0.30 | 23.5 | 38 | 29.9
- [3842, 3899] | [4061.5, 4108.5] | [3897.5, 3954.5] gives 0.05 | 20.3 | 37.9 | 24.9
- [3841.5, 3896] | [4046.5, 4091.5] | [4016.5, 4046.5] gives -0.22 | 19.8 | 38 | 34.6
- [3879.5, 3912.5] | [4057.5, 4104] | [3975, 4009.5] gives -0.14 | 24.4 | 37.4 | 31.2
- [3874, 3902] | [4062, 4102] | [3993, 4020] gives -0.22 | 22.4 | 38.3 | 32.1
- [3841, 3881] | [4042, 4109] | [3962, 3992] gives 0.11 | 19.1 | 37.2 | 28.9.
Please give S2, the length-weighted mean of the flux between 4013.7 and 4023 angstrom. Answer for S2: 46.7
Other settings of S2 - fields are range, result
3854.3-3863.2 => 18.2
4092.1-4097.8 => 37.1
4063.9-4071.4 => 37.7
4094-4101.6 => 35.4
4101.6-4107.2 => 35.6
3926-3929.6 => 20.7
